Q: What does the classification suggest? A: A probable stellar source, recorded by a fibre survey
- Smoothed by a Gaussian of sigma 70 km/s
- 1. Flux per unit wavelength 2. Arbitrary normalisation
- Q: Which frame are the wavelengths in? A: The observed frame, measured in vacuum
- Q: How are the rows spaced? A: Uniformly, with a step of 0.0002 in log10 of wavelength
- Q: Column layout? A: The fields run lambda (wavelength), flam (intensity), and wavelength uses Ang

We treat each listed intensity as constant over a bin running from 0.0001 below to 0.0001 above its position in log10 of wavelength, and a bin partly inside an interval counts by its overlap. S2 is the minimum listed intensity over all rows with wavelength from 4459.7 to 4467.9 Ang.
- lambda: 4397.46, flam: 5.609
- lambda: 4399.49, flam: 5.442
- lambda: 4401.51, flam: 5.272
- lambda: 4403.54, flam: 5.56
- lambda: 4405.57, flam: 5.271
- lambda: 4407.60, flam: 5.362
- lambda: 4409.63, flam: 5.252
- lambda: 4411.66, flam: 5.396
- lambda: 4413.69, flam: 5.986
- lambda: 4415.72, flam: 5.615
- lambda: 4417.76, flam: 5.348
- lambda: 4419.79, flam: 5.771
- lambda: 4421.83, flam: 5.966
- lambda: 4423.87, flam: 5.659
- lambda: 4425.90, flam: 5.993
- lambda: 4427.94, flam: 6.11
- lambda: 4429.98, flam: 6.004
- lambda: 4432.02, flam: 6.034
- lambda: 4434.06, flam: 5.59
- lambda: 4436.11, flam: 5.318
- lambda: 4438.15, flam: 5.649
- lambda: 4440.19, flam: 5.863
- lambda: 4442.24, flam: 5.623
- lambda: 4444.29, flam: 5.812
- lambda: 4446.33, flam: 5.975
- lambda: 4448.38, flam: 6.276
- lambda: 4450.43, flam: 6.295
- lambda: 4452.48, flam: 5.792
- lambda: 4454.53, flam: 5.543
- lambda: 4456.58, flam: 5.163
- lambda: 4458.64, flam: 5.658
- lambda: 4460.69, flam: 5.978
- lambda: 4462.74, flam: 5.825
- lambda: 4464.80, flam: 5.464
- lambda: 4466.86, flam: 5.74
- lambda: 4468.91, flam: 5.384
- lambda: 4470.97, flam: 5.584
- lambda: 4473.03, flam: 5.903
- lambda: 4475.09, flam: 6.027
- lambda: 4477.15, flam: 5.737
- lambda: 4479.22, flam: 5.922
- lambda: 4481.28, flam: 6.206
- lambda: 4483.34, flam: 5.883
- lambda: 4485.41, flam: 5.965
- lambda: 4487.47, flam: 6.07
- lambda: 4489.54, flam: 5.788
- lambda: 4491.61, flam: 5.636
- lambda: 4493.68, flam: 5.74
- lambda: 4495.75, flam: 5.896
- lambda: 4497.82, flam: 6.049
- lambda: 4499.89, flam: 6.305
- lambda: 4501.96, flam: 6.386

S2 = 5.464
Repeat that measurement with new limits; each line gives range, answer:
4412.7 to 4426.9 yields 5.348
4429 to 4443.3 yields 5.318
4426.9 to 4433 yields 6.004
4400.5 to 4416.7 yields 5.252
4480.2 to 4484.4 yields 5.883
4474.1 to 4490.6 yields 5.737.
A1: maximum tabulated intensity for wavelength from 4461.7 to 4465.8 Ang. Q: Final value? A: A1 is 5.825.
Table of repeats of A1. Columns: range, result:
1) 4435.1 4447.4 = 5.975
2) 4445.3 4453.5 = 6.295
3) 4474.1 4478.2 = 6.027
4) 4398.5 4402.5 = 5.442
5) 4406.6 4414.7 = 5.986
